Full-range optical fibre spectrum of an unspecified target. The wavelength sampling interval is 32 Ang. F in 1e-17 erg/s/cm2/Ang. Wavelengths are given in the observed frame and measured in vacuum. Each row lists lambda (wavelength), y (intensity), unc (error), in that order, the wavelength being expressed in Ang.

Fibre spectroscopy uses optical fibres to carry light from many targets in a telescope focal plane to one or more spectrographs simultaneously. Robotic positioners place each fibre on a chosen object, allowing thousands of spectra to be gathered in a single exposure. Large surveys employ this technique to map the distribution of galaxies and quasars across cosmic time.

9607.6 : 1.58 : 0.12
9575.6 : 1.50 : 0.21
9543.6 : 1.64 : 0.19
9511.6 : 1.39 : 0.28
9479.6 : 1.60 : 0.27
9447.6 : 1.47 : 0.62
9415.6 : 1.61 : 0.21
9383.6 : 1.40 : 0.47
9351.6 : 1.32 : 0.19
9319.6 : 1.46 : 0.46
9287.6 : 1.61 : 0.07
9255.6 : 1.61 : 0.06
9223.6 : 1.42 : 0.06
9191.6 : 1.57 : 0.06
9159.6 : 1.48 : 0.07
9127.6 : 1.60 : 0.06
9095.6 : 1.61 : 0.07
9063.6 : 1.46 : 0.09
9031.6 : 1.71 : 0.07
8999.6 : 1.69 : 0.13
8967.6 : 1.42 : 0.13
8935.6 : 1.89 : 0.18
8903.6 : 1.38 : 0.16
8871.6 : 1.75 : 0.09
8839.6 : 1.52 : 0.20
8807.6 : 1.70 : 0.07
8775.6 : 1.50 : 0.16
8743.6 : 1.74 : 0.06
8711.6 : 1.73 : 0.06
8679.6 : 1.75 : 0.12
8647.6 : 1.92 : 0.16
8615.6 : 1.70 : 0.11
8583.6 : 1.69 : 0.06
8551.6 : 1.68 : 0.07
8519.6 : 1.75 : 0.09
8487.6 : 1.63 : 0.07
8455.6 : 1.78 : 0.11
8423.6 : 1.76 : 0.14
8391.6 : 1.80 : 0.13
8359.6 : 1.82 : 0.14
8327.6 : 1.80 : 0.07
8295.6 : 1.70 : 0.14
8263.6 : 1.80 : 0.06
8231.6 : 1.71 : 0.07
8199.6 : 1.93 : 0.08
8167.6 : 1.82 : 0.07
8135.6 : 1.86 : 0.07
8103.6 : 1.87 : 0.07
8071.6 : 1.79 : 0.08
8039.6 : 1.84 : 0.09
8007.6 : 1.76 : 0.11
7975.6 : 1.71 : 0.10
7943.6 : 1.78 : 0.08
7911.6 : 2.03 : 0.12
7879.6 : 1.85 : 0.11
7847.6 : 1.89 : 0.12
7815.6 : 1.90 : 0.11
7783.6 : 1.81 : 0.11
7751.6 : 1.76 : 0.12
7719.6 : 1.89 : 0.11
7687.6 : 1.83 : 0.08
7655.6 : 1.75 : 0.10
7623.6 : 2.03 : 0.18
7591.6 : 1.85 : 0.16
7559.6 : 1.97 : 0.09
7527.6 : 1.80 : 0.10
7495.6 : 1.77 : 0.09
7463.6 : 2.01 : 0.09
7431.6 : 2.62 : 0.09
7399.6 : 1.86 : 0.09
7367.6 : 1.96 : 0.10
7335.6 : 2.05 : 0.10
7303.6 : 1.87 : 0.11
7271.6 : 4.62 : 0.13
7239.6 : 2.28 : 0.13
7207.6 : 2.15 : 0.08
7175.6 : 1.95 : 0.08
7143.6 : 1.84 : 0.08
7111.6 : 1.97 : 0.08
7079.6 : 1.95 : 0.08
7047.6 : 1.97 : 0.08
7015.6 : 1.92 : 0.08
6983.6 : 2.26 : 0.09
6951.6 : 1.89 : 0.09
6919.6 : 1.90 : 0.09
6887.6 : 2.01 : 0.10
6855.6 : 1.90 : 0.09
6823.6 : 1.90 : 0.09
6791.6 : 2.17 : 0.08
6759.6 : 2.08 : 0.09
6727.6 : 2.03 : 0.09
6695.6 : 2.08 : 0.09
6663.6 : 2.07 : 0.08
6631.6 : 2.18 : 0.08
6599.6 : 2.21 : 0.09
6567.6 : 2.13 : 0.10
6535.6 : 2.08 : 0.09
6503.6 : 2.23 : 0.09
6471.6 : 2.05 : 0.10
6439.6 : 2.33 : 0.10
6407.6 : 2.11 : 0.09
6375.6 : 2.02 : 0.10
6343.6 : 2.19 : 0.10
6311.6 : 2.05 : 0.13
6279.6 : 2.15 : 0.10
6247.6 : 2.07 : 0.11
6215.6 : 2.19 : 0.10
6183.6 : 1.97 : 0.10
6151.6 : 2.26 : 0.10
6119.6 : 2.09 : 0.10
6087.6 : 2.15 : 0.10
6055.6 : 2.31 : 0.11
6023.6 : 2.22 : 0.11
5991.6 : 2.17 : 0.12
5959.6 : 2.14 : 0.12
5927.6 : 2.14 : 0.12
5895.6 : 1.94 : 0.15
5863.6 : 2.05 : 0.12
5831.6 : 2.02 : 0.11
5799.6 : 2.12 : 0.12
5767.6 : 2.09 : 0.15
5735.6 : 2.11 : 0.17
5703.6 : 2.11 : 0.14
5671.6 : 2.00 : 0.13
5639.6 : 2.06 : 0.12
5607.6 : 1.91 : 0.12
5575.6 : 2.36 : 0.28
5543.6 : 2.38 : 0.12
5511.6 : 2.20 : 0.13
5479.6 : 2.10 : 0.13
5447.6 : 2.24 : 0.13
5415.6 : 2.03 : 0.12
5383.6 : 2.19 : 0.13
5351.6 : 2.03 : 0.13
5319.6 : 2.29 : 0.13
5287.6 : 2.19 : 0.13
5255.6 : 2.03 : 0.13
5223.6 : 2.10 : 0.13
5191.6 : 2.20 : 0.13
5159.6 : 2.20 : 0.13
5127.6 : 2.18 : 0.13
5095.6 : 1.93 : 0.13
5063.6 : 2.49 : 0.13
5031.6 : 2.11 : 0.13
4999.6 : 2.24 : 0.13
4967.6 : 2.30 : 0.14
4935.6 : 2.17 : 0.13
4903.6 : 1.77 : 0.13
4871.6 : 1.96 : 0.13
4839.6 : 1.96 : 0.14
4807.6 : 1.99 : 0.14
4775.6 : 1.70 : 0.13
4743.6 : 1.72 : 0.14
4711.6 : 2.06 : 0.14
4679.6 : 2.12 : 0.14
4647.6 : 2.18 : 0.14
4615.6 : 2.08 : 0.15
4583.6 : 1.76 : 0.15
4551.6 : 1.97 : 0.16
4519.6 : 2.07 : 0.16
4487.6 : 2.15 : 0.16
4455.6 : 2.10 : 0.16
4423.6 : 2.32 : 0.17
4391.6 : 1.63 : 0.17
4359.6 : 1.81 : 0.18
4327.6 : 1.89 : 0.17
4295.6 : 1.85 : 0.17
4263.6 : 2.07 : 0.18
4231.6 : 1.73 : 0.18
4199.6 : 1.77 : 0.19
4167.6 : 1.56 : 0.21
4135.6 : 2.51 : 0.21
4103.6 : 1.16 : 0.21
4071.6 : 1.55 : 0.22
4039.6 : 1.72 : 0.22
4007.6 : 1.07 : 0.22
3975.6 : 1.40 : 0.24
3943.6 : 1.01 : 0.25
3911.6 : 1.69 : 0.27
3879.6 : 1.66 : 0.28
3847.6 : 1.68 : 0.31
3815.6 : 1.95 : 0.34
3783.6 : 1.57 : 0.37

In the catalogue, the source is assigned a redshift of 0.11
